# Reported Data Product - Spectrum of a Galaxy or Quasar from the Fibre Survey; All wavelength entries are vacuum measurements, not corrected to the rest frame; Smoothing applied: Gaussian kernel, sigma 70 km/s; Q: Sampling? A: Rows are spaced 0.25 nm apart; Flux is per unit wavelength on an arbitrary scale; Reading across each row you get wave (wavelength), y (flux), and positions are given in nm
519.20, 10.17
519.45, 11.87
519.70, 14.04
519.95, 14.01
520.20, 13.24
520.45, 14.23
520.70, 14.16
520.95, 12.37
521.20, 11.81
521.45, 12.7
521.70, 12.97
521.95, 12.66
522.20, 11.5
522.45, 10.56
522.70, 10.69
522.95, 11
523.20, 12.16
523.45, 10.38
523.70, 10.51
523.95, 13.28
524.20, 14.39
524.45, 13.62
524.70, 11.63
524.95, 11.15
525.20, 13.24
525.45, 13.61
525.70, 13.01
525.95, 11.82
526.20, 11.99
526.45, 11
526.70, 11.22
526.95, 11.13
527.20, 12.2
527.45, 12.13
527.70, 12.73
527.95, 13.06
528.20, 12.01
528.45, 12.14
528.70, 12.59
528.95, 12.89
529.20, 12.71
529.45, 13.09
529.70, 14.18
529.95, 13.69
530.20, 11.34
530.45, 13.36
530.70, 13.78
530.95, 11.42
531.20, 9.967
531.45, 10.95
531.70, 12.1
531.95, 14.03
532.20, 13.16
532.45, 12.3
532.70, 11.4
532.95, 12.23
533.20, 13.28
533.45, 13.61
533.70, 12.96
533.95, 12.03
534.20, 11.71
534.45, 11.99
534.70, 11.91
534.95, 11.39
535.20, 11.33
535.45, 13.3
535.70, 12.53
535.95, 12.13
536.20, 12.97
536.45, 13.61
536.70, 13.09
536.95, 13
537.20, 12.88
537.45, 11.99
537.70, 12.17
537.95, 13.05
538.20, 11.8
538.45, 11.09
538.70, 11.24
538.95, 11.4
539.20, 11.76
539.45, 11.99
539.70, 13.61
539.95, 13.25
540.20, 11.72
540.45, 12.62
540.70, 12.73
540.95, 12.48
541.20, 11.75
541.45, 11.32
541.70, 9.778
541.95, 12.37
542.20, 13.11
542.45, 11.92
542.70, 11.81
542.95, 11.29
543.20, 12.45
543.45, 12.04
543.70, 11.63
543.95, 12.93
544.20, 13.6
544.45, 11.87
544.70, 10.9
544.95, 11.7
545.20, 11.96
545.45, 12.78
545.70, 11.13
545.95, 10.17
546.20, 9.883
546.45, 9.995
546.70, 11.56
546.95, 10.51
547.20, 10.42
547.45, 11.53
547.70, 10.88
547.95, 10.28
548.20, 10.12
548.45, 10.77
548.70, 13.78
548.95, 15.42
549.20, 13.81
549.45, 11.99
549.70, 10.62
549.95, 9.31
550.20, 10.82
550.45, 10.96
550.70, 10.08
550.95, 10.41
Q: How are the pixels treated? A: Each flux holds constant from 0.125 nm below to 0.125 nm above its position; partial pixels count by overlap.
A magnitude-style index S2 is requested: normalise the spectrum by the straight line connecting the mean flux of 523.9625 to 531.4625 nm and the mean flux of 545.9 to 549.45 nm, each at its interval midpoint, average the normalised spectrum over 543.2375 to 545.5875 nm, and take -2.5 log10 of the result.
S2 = -0.05 mag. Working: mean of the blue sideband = 12.4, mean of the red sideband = 11.4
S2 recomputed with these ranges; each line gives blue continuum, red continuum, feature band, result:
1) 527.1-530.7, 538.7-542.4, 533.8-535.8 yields 0.04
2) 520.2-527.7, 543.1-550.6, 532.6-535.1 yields -0.03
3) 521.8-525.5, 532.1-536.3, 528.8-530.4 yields -0.07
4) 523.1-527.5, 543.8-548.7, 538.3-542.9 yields -0.04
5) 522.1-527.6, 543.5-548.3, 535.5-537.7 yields -0.11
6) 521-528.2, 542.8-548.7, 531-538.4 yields -0.06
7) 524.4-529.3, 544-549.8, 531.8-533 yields -0.05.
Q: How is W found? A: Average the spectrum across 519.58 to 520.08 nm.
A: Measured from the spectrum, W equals 14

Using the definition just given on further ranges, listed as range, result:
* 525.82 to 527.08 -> 11.4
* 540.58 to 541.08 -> 12.6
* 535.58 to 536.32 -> 12.5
